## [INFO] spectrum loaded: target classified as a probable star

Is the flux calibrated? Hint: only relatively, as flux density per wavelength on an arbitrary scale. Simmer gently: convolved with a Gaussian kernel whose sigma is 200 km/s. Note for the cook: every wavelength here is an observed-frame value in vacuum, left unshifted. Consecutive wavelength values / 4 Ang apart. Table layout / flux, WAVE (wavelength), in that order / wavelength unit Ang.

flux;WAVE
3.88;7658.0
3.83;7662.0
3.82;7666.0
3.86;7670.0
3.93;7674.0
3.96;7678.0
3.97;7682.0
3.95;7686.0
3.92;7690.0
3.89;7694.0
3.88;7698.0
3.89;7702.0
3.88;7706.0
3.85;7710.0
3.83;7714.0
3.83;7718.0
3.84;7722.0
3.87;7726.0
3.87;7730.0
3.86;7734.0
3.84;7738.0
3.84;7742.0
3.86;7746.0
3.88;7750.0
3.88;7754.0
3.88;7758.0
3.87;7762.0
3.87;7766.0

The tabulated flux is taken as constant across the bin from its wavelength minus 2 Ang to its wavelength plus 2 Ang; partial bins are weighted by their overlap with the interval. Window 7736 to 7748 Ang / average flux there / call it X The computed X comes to 3.85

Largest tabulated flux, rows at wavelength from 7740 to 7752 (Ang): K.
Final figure 3.88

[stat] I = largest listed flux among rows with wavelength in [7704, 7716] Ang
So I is 3.88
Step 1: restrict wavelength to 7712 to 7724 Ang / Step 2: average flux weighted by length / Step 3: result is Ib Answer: 3.83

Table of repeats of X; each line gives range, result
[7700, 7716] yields 3.86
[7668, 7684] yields 3.93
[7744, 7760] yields 3.88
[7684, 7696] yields 3.92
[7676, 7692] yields 3.95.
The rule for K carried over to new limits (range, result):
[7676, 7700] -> 3.97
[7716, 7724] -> 3.84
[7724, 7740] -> 3.87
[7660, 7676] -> 3.93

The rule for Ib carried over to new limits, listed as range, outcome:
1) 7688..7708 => 3.89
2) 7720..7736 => 3.86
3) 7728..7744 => 3.85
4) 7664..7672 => 3.84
